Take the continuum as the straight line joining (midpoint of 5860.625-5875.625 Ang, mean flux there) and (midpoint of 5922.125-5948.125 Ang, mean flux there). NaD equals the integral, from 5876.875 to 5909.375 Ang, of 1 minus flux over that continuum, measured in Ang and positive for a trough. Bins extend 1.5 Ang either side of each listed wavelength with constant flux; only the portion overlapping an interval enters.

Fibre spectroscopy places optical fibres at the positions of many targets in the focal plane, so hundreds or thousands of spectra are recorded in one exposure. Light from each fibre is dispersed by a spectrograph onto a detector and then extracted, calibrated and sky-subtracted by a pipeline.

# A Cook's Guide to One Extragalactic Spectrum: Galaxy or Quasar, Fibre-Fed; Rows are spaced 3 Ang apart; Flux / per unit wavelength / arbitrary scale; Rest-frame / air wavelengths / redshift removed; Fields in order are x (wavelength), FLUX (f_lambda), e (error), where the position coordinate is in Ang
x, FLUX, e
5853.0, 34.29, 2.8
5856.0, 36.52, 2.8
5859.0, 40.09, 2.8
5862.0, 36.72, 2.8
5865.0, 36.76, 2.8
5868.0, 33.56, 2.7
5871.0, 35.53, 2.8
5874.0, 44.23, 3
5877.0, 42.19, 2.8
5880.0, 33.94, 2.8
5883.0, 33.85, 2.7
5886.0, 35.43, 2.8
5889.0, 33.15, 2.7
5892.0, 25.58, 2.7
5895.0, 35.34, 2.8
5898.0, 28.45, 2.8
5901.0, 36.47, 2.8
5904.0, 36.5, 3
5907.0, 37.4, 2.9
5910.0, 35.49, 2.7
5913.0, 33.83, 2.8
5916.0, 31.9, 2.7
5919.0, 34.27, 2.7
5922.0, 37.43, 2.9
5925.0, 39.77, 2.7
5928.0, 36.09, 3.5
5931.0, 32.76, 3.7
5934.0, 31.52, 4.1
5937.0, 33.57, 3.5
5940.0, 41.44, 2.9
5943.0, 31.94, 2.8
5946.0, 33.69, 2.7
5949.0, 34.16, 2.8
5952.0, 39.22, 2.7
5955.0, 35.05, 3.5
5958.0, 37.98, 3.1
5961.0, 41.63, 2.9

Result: 2.2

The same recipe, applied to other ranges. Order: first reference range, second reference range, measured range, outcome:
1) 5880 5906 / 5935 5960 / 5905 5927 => -0.9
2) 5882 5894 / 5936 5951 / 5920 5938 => -0.5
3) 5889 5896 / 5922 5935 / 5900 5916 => -1.4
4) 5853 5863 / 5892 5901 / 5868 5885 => -1.4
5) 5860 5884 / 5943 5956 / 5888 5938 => 2.8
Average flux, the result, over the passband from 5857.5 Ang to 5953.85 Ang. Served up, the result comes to 35.4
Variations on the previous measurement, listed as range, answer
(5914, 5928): 35.8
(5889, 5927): 34.3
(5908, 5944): 35.1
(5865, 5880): 38.2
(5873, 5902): 34.7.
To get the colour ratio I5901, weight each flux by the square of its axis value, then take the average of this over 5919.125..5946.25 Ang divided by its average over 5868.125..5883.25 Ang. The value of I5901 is 1.0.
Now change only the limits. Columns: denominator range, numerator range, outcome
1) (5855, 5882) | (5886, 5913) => 0.90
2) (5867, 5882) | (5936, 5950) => 0.95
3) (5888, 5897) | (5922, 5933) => 1.18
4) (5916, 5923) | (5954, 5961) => 1.09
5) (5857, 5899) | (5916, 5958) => 1.02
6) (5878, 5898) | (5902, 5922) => 1.08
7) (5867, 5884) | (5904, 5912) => 0.98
